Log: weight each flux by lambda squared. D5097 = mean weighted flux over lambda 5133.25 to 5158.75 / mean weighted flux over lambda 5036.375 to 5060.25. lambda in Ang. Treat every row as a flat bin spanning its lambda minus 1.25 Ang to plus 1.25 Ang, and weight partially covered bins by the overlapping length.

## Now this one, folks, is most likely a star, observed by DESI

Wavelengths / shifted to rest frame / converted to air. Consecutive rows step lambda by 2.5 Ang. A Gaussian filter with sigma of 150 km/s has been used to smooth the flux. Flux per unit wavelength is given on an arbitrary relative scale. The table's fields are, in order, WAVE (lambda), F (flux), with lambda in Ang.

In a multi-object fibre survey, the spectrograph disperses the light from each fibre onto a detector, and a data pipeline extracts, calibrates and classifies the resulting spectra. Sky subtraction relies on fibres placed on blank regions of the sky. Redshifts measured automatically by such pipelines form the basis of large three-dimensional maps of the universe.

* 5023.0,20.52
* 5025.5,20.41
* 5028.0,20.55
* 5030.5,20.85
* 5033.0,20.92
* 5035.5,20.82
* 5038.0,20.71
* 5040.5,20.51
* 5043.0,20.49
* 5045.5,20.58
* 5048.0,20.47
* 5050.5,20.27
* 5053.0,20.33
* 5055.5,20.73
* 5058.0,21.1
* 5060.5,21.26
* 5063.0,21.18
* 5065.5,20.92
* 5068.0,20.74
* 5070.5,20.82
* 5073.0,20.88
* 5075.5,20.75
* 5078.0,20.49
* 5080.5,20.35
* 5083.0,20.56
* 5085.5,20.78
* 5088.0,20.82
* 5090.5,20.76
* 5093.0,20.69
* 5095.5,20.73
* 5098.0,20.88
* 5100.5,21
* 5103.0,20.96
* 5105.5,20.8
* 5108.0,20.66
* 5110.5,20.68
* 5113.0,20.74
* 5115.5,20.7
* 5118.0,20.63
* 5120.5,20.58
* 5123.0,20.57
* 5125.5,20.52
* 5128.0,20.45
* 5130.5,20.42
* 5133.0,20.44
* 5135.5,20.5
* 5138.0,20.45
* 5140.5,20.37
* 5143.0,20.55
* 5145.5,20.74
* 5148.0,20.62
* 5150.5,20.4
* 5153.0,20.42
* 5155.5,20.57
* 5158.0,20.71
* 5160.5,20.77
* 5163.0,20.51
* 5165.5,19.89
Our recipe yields 1.03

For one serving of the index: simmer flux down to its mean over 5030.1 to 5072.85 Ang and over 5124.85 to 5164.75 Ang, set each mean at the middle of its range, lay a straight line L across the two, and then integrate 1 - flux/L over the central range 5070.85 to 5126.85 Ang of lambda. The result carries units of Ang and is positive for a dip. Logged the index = -0.2 Ang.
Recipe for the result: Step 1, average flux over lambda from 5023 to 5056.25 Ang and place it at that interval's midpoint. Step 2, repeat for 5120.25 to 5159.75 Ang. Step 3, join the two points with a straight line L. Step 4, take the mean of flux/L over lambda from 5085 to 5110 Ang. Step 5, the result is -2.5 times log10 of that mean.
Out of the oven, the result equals -0.014 mag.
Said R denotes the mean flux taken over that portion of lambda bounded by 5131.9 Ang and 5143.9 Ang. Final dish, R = 20.5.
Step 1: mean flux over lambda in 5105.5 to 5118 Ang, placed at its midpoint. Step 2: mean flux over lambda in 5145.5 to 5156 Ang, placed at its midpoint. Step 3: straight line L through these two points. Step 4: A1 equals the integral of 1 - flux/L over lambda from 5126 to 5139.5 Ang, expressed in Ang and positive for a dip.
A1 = 0.1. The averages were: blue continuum 20.7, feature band 20.5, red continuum 20.5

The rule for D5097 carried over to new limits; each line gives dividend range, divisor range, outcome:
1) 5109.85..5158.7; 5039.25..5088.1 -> 1.02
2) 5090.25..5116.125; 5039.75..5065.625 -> 1.02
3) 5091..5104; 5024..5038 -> 1.03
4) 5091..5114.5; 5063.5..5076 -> 1.01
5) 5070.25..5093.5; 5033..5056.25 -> 1.02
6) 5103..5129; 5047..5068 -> 1.02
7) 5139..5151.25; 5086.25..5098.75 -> 1.01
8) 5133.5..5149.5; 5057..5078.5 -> 1.01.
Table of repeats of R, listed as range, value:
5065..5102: 20.7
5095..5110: 20.8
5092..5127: 20.7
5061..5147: 20.7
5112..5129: 20.6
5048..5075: 20.8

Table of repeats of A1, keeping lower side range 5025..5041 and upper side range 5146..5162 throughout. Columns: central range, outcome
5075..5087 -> 0.0 Ang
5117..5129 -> 0.0 Ang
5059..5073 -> -0.2 Ang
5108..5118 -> 0.0 Ang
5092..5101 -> -0.1 Ang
